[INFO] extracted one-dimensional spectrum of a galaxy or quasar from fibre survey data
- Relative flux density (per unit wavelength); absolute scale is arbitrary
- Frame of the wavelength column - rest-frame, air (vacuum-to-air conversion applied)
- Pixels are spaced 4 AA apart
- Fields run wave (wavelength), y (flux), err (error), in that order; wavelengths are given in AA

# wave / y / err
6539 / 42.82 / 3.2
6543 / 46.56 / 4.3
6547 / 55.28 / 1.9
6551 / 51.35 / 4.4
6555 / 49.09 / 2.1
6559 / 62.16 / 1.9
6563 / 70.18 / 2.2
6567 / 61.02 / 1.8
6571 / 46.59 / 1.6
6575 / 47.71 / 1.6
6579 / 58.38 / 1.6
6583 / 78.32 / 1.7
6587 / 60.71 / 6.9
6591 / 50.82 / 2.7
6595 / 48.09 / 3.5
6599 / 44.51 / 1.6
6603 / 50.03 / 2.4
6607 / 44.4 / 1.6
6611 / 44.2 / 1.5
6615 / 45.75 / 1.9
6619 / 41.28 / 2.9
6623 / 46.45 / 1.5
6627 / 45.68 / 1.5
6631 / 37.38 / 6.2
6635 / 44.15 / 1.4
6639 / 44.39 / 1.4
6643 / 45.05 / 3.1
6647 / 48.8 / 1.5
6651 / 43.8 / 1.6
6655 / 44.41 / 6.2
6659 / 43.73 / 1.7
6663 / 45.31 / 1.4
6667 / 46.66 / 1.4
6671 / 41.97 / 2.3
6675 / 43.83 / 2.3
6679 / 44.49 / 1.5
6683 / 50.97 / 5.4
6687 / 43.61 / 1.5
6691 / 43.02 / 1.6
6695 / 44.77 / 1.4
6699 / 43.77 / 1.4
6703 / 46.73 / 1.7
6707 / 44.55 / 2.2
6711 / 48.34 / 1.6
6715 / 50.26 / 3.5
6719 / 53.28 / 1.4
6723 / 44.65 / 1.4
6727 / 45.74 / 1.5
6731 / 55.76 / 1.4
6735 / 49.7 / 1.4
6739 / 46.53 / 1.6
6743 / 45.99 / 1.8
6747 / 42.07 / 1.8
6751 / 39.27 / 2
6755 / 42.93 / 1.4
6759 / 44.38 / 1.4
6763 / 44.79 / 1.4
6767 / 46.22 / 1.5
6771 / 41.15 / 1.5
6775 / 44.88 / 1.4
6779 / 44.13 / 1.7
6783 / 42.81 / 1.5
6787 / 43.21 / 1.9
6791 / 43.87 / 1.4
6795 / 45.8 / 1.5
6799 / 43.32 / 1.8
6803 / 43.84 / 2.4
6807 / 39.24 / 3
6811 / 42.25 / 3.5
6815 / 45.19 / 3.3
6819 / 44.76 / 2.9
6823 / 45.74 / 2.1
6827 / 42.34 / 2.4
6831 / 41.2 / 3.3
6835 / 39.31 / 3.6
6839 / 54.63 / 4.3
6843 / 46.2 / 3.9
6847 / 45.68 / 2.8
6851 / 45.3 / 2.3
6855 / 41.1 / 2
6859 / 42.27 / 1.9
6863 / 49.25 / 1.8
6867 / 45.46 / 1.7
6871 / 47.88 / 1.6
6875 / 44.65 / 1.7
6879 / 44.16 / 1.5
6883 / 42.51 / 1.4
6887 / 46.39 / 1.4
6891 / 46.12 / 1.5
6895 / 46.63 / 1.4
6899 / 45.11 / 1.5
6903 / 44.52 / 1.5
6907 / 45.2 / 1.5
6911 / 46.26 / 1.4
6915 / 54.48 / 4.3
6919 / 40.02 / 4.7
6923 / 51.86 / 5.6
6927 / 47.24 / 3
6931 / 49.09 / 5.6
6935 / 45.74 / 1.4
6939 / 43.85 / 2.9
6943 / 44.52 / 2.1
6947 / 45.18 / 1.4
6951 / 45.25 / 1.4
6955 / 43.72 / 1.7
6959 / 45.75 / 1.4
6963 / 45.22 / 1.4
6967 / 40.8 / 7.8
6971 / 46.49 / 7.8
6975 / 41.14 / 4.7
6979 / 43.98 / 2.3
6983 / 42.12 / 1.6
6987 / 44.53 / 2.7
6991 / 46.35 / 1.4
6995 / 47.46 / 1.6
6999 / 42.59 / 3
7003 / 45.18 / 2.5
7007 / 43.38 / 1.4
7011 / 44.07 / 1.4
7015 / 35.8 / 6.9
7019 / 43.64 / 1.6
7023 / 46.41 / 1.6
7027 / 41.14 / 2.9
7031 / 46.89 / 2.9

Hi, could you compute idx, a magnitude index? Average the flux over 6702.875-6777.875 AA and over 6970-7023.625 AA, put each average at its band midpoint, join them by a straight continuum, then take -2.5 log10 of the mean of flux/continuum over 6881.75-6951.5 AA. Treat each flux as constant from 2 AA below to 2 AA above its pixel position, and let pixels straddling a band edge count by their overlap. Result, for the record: -0.04 mag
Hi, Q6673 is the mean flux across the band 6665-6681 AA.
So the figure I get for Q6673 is 44.2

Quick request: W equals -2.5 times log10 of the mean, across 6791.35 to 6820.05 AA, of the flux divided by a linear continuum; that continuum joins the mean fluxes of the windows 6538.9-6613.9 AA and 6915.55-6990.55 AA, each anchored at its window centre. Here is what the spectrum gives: 0.11 mag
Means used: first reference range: 53.4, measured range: 43.5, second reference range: 45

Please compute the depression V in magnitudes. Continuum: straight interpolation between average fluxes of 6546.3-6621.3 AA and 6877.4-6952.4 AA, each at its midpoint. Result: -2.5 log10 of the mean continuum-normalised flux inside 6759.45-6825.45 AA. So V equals 0.11 mag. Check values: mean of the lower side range 53.1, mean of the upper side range 46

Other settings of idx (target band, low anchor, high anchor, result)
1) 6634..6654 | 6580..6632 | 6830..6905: 0.08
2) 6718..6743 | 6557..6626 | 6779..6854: -0.03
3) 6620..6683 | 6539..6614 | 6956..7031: 0.16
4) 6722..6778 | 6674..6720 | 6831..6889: 0.02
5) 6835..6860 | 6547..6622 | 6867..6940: 0.05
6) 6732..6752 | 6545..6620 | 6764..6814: 0.00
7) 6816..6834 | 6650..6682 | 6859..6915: 0.05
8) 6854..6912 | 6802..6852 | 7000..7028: -0.03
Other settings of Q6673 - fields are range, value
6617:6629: 44.5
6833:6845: 46.7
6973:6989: 42.9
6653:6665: 44.5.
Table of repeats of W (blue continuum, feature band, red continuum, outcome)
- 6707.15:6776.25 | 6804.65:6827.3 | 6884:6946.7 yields 0.071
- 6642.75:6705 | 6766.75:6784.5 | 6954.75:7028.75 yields 0.024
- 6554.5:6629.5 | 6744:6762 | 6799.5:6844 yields 0.097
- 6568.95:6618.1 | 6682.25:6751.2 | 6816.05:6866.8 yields 0.032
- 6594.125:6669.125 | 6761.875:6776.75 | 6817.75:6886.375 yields 0.016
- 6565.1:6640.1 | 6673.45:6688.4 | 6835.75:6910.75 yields 0.058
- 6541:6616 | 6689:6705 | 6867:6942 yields 0.143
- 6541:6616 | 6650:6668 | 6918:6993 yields 0.157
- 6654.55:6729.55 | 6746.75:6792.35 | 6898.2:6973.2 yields 0.061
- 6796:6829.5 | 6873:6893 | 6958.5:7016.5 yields -0.031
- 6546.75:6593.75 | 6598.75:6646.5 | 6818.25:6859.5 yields 0.229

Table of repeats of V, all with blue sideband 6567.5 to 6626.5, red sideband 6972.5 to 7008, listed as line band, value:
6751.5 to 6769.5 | 0.09 mag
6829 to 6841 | 0.04 mag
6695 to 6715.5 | 0.06 mag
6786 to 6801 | 0.08 mag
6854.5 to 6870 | 0.03 mag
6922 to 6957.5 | -0.03 mag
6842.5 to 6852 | 0.02 mag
